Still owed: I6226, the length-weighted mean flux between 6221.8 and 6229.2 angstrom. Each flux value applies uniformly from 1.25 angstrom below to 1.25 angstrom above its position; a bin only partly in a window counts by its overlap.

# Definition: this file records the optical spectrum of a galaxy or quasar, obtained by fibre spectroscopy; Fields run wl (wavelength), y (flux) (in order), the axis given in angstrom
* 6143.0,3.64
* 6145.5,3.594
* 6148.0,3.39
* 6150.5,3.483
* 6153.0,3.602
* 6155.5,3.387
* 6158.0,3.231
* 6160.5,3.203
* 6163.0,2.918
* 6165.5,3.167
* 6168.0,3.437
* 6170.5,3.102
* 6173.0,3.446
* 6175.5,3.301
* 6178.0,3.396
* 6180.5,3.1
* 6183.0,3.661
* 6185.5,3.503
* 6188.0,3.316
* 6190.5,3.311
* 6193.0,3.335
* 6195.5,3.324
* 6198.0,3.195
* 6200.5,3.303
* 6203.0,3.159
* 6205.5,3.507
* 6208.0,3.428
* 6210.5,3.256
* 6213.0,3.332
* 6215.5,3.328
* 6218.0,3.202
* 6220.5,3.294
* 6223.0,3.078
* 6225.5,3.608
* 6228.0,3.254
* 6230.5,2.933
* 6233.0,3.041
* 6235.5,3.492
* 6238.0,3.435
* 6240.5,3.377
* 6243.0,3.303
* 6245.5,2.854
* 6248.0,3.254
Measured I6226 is 3.32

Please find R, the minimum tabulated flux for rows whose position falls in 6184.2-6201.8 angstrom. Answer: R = 3.195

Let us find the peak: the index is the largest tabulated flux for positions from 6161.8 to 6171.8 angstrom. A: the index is 3.437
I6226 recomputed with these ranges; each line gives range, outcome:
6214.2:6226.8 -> 3.3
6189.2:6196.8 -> 3.32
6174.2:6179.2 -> 3.35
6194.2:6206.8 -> 3.3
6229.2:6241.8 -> 3.26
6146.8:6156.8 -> 3.46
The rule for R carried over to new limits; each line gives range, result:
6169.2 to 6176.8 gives 3.102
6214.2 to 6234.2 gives 2.933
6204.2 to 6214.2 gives 3.256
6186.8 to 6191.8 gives 3.311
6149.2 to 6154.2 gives 3.483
